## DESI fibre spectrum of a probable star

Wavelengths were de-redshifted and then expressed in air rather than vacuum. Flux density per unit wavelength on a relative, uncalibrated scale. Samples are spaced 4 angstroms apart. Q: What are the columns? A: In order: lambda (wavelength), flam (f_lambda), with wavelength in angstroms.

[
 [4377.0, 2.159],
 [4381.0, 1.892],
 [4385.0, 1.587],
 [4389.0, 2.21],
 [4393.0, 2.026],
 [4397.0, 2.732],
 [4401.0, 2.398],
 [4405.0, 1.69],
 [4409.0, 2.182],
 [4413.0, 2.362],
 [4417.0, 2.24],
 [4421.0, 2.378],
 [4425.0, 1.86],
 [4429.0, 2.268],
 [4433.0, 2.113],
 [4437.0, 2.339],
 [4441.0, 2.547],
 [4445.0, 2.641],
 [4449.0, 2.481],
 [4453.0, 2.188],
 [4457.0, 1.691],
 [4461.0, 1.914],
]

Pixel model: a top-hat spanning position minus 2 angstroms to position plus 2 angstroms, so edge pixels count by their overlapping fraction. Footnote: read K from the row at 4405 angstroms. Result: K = 1.69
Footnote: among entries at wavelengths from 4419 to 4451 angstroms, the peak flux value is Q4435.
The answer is 2.641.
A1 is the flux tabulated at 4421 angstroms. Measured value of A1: 2.378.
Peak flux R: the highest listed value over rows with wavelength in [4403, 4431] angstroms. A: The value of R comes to 2.378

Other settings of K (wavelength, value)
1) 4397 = 2.732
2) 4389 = 2.21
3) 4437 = 2.339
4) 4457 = 1.691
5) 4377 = 2.159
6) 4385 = 1.587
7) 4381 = 1.892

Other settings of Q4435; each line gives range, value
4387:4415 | 2.732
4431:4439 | 2.339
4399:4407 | 2.398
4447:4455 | 2.481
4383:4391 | 2.21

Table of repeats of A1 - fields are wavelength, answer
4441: 2.547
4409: 2.182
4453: 2.188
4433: 2.113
